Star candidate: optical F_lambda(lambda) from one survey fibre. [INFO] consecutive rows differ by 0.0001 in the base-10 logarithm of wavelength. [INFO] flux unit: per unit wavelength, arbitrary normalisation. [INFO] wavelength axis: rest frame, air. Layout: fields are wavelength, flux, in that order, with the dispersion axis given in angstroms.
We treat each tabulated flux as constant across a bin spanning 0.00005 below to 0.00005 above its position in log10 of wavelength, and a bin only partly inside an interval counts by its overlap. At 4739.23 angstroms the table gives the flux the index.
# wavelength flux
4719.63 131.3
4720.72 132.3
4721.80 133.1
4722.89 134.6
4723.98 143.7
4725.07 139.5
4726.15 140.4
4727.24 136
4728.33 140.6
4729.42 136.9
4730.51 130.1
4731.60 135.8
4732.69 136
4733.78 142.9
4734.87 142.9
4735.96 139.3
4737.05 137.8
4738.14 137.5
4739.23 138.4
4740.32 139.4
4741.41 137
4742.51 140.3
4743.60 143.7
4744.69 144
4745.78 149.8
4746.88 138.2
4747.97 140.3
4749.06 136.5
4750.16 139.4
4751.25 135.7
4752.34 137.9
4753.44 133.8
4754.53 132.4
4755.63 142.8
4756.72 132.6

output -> 138.4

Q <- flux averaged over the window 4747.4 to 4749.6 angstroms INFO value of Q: 139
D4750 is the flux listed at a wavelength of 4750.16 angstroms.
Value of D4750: 139.4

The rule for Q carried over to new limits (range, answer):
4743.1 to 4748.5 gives 143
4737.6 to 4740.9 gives 139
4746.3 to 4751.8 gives 138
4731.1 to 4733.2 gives 136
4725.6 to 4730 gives 139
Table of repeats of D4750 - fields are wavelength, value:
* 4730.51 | 130.1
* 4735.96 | 139.3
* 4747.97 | 140.3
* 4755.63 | 142.8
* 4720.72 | 132.3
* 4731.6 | 135.8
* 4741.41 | 137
